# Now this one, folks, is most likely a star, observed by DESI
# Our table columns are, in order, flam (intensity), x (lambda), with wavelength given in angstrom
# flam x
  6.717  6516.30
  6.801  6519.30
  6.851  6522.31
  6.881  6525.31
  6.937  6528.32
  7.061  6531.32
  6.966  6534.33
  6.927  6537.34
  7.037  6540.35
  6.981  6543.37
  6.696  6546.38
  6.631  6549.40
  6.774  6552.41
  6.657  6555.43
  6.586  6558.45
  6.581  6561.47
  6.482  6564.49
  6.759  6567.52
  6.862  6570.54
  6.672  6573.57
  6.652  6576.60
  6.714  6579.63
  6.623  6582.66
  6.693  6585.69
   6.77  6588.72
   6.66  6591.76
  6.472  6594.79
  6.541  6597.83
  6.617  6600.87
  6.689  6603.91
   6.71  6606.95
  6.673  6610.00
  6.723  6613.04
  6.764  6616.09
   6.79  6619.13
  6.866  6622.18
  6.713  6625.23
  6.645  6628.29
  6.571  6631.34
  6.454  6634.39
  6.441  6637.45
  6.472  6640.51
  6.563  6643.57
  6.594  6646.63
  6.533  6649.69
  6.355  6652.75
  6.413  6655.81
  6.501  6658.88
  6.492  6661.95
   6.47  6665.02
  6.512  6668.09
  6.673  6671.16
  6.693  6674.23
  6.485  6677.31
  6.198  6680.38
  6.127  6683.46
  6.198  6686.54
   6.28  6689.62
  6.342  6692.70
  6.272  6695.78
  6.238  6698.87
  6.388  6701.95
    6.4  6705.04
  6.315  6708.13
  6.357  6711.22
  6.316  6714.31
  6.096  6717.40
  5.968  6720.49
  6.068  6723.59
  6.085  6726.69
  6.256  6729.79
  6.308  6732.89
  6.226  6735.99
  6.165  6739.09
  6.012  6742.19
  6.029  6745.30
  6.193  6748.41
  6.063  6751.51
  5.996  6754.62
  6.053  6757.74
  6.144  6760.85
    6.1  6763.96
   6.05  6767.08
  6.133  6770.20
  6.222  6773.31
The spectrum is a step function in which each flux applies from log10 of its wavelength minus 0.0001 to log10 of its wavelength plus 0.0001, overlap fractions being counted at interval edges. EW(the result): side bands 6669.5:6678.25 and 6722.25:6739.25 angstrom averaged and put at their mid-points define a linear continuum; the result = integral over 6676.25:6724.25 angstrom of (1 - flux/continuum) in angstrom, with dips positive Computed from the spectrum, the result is 1.24 angstrom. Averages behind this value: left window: 6.62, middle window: 6.25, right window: 6.19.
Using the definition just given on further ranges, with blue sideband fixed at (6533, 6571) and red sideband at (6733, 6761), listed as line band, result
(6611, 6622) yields -0.4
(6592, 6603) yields 0.1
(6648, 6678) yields -0.6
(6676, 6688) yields 0.1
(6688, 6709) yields -0.2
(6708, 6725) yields 0.1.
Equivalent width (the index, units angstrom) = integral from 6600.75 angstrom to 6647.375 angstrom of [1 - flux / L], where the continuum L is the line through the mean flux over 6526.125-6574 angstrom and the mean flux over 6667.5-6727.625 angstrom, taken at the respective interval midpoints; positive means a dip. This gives -0.7 angstrom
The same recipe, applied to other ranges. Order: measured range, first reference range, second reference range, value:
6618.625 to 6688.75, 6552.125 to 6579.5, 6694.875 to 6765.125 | -1.10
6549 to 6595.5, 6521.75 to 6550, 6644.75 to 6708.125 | 0.76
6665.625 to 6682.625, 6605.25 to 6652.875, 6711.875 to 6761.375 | -0.20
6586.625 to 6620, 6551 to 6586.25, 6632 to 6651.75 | -0.40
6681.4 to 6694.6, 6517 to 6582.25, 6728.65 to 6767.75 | 0.18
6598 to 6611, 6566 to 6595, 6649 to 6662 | -0.08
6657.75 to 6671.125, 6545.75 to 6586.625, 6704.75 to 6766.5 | -0.31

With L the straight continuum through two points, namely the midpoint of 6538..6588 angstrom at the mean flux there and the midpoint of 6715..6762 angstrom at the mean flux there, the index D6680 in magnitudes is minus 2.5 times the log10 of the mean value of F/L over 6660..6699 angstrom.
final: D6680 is -0.01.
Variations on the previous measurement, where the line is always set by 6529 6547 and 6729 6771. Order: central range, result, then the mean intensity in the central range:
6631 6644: 0.01 mag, 6.49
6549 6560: 0.04 mag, 6.67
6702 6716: -0.01 mag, 6.35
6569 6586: 0.02 mag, 6.7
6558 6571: 0.03 mag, 6.64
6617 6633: -0.02 mag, 6.72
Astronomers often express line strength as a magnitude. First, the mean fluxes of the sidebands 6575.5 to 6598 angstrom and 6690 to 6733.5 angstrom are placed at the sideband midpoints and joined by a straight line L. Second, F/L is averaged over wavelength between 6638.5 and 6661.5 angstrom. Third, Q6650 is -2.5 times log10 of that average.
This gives -0.01 mag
